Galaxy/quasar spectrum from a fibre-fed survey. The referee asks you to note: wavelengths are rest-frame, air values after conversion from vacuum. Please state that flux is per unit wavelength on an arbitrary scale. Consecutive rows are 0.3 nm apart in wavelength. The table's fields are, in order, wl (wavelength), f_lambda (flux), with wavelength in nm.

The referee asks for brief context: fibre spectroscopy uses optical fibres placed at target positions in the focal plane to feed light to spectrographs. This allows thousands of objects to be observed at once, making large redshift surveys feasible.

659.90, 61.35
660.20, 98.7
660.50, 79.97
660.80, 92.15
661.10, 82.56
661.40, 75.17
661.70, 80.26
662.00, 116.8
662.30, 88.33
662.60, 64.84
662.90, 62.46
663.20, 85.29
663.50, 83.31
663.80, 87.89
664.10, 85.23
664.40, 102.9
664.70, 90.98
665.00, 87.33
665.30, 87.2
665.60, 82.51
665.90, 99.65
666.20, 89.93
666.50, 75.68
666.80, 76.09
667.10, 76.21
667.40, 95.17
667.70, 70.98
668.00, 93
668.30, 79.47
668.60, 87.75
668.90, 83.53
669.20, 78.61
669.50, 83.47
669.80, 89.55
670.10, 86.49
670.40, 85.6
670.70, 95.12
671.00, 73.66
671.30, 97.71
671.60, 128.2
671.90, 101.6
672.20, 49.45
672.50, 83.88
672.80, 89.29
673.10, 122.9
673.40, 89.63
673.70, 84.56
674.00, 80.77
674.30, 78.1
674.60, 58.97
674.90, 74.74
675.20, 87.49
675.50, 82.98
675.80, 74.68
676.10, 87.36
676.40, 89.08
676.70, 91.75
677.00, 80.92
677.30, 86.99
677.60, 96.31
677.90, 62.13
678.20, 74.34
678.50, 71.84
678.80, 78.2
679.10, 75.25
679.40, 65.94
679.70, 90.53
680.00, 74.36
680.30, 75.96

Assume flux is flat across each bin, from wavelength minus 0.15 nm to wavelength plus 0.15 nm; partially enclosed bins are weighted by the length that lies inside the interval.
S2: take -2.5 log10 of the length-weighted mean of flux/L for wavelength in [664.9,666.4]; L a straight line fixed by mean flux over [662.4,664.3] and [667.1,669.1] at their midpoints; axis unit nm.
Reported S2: -0.09 mag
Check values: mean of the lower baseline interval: 79.1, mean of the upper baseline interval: 84.2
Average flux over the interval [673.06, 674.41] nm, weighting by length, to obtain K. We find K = 89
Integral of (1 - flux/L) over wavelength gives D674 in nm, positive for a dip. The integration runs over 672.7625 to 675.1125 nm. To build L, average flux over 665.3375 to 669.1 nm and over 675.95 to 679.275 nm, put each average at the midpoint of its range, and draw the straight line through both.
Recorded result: -0.07 nm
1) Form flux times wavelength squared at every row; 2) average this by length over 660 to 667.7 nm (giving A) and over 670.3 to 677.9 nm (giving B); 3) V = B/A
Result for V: 1.04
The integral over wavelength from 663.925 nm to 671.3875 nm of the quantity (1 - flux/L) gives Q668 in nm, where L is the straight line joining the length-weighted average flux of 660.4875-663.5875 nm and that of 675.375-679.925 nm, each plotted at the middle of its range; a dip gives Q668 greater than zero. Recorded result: -0.37 nm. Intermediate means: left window 82.9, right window 80.4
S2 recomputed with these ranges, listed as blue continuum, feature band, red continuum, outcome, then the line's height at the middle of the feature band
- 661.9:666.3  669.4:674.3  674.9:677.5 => -0.05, 85.7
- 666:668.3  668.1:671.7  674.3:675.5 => -0.11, 80.1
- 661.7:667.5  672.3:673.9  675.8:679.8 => -0.12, 82.4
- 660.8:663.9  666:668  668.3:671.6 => 0.05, 85.9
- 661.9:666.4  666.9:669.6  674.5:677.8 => 0.04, 85.7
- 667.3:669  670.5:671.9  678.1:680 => -0.20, 82.3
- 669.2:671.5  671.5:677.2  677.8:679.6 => -0.07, 80.2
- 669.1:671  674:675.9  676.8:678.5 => 0.07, 81.9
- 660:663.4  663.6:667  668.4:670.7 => -0.04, 84.6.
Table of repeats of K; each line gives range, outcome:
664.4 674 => 87.7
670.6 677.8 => 86.7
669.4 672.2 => 91.3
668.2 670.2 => 84.2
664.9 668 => 84.5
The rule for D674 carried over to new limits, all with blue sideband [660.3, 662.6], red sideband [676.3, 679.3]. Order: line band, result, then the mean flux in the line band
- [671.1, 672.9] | -0.19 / 91.3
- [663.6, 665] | -0.09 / 91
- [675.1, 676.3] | -0.03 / 83.2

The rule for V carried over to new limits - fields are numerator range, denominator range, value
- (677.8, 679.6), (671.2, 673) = 0.80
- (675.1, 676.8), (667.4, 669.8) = 1.04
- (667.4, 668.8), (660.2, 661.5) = 1.02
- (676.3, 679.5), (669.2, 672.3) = 0.91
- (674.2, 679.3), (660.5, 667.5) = 0.97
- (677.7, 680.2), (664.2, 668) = 0.90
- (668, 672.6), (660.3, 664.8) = 1.05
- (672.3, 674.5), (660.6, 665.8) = 1.06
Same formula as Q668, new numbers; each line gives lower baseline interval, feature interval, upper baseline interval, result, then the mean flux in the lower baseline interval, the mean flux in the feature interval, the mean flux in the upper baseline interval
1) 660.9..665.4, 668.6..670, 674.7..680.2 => -0.02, 85.4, 84.3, 80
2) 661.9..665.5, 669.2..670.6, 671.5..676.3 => 0.00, 86.4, 85.8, 85.5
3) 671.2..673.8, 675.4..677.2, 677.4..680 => -0.02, 94.3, 84.6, 76.9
